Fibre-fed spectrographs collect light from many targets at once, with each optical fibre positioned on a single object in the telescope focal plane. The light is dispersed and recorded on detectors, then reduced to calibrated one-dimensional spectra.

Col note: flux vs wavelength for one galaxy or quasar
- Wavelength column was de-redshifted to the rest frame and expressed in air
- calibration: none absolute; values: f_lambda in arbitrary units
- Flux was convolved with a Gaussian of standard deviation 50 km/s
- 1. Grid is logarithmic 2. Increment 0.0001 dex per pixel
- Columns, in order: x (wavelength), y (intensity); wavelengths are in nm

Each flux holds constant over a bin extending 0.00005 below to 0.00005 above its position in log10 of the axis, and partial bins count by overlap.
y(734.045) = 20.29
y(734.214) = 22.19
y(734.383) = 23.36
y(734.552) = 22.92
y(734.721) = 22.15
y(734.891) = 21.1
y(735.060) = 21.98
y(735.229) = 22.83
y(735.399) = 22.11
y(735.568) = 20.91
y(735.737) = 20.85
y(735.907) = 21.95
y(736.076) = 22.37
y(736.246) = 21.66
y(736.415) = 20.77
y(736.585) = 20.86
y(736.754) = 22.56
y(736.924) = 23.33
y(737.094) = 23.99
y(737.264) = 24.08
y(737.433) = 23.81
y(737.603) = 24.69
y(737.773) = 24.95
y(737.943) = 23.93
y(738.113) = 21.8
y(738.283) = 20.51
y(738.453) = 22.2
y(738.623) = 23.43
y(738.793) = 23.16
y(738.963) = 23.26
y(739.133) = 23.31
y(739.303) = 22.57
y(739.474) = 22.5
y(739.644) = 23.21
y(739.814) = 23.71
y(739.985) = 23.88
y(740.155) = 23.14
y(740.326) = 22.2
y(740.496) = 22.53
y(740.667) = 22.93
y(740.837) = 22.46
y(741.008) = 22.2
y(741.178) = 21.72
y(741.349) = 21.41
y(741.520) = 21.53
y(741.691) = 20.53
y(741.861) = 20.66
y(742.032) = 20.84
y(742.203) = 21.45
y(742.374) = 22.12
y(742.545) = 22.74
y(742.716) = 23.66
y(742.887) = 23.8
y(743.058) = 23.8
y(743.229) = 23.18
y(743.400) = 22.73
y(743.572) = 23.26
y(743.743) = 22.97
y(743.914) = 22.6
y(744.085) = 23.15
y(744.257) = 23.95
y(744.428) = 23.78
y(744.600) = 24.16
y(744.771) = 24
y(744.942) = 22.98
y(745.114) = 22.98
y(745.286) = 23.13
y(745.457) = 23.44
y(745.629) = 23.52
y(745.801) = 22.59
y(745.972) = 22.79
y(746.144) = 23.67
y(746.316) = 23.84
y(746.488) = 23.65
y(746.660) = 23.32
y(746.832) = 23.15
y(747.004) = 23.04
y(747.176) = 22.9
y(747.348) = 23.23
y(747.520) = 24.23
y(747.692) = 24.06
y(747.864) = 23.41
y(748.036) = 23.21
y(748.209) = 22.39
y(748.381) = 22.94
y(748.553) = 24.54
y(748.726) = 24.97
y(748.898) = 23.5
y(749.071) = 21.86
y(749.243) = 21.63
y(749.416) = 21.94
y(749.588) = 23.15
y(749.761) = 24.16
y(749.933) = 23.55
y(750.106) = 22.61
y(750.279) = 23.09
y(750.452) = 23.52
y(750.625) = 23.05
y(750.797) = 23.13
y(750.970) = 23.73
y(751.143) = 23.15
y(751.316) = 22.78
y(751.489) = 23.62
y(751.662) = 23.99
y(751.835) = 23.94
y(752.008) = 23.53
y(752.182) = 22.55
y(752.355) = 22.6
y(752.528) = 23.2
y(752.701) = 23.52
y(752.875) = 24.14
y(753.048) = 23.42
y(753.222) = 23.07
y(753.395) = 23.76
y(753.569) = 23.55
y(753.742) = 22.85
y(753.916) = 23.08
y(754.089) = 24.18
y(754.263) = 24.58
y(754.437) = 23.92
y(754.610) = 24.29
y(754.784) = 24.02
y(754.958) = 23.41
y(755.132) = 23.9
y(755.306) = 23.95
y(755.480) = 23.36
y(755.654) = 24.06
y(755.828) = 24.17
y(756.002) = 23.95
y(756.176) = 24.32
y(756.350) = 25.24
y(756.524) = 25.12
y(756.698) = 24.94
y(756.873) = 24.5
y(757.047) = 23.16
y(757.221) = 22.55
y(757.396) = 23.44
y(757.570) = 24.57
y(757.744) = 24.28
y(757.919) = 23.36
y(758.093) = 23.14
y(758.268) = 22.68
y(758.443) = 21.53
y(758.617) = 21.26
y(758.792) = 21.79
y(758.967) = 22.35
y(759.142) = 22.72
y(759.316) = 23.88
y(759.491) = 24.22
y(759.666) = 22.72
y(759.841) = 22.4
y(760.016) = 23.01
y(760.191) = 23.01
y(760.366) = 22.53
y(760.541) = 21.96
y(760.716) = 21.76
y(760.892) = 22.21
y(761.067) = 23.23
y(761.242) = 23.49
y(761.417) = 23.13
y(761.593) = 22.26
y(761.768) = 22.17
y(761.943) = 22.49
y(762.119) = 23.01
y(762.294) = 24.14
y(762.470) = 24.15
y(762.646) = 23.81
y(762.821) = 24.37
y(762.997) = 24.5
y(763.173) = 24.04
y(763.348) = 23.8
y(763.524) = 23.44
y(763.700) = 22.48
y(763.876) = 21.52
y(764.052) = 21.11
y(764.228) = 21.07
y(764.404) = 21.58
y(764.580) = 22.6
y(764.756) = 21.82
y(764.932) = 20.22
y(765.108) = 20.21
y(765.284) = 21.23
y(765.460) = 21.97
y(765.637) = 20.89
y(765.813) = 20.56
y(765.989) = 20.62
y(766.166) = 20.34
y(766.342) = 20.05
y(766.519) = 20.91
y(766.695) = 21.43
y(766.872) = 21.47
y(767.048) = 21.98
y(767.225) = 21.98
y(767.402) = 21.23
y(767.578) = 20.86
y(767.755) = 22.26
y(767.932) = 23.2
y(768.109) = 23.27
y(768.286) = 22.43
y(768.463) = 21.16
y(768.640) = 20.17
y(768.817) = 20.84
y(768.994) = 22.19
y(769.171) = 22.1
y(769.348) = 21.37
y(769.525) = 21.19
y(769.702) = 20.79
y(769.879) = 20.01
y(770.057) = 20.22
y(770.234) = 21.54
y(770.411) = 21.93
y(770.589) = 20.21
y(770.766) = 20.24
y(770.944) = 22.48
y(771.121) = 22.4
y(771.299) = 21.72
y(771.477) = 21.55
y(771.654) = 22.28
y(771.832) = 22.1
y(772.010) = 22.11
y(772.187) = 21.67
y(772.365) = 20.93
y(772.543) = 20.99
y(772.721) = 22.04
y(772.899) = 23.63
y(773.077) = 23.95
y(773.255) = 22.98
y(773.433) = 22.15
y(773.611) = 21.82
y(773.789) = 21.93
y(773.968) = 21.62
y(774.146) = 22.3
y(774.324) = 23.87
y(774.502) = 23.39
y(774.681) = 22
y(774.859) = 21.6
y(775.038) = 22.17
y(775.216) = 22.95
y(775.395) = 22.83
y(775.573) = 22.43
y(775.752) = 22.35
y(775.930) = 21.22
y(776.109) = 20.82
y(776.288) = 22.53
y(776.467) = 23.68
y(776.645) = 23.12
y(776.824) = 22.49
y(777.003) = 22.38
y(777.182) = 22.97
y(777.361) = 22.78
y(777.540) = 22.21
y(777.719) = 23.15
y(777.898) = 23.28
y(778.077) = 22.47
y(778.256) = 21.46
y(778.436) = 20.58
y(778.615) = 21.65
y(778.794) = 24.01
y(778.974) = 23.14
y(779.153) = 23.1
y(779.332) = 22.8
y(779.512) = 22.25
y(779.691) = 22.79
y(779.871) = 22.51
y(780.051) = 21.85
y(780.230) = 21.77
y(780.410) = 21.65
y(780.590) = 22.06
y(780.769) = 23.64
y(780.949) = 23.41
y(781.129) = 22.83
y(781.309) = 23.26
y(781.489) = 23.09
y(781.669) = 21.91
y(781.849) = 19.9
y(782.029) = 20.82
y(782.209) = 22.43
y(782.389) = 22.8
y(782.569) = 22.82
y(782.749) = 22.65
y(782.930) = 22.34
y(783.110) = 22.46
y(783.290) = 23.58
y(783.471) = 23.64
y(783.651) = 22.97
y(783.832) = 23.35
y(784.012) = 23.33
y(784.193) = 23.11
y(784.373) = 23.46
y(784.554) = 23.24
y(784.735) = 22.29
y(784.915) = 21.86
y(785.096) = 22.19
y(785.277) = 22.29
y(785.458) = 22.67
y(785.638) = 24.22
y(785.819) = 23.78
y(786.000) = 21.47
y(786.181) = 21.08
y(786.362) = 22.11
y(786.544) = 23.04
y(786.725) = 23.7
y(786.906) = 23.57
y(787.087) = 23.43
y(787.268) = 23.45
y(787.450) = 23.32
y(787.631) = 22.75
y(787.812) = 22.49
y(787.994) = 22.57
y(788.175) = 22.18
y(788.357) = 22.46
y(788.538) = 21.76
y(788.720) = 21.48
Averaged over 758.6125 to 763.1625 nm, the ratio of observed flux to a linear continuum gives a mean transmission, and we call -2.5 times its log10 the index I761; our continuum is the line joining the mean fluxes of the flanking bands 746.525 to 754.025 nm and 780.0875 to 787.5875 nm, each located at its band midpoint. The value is 0.01 mag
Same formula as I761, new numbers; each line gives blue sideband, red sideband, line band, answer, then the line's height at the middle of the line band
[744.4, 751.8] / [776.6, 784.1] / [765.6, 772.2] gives 0.07 mag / 22.8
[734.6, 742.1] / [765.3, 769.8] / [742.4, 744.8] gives -0.05 mag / 22.2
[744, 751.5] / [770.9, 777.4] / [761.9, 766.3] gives 0.02 mag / 22.7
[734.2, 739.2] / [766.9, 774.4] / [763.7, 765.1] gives 0.03 mag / 21.9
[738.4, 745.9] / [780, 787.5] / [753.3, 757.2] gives -0.06 mag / 22.8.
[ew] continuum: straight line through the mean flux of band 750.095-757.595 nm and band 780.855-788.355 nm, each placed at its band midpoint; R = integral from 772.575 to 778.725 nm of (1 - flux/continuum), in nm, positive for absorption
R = 0.153 nm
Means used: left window 23.7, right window 22.7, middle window 22.4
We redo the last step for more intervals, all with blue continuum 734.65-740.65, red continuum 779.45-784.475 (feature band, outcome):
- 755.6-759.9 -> -0.16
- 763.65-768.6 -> 0.26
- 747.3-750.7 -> -0.09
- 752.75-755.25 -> -0.12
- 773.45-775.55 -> 0.02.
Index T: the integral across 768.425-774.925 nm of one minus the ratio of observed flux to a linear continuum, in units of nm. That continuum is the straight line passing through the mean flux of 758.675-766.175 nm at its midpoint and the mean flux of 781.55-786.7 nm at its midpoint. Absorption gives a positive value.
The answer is 0.21 nm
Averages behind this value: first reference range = 22.5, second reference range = 22.6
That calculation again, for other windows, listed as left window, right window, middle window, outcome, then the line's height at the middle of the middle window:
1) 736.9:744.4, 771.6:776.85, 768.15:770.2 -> 0.11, 22.4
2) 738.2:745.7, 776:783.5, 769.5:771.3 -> 0.11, 22.6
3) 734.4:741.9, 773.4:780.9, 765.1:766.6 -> 0.11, 22.4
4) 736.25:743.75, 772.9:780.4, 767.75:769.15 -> 0.04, 22.5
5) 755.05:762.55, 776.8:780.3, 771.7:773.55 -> 0.04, 22.7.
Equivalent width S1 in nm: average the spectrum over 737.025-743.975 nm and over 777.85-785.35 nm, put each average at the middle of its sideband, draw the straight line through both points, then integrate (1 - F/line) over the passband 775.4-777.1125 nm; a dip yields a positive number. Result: 0.02 nm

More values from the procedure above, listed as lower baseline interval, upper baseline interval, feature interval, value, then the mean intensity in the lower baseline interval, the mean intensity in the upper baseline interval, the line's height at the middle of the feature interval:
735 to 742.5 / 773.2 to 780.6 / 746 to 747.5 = -0.06 nm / 22.4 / 22.4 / 22.4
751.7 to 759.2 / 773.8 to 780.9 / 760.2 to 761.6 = 0.04 nm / 23.5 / 22.5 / 23.3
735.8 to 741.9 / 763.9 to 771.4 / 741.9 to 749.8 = -0.31 nm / 22.6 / 21.3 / 22.3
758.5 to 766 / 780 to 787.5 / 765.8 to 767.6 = 0.12 nm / 22.5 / 22.7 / 22.5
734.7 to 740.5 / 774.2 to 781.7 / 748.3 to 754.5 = -0.20 nm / 22.6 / 22.5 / 22.6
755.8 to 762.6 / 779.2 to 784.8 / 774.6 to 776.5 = 0.05 nm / 23.2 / 22.6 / 22.8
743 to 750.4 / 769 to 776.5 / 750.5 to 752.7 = -0.02 nm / 23.3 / 21.9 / 23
